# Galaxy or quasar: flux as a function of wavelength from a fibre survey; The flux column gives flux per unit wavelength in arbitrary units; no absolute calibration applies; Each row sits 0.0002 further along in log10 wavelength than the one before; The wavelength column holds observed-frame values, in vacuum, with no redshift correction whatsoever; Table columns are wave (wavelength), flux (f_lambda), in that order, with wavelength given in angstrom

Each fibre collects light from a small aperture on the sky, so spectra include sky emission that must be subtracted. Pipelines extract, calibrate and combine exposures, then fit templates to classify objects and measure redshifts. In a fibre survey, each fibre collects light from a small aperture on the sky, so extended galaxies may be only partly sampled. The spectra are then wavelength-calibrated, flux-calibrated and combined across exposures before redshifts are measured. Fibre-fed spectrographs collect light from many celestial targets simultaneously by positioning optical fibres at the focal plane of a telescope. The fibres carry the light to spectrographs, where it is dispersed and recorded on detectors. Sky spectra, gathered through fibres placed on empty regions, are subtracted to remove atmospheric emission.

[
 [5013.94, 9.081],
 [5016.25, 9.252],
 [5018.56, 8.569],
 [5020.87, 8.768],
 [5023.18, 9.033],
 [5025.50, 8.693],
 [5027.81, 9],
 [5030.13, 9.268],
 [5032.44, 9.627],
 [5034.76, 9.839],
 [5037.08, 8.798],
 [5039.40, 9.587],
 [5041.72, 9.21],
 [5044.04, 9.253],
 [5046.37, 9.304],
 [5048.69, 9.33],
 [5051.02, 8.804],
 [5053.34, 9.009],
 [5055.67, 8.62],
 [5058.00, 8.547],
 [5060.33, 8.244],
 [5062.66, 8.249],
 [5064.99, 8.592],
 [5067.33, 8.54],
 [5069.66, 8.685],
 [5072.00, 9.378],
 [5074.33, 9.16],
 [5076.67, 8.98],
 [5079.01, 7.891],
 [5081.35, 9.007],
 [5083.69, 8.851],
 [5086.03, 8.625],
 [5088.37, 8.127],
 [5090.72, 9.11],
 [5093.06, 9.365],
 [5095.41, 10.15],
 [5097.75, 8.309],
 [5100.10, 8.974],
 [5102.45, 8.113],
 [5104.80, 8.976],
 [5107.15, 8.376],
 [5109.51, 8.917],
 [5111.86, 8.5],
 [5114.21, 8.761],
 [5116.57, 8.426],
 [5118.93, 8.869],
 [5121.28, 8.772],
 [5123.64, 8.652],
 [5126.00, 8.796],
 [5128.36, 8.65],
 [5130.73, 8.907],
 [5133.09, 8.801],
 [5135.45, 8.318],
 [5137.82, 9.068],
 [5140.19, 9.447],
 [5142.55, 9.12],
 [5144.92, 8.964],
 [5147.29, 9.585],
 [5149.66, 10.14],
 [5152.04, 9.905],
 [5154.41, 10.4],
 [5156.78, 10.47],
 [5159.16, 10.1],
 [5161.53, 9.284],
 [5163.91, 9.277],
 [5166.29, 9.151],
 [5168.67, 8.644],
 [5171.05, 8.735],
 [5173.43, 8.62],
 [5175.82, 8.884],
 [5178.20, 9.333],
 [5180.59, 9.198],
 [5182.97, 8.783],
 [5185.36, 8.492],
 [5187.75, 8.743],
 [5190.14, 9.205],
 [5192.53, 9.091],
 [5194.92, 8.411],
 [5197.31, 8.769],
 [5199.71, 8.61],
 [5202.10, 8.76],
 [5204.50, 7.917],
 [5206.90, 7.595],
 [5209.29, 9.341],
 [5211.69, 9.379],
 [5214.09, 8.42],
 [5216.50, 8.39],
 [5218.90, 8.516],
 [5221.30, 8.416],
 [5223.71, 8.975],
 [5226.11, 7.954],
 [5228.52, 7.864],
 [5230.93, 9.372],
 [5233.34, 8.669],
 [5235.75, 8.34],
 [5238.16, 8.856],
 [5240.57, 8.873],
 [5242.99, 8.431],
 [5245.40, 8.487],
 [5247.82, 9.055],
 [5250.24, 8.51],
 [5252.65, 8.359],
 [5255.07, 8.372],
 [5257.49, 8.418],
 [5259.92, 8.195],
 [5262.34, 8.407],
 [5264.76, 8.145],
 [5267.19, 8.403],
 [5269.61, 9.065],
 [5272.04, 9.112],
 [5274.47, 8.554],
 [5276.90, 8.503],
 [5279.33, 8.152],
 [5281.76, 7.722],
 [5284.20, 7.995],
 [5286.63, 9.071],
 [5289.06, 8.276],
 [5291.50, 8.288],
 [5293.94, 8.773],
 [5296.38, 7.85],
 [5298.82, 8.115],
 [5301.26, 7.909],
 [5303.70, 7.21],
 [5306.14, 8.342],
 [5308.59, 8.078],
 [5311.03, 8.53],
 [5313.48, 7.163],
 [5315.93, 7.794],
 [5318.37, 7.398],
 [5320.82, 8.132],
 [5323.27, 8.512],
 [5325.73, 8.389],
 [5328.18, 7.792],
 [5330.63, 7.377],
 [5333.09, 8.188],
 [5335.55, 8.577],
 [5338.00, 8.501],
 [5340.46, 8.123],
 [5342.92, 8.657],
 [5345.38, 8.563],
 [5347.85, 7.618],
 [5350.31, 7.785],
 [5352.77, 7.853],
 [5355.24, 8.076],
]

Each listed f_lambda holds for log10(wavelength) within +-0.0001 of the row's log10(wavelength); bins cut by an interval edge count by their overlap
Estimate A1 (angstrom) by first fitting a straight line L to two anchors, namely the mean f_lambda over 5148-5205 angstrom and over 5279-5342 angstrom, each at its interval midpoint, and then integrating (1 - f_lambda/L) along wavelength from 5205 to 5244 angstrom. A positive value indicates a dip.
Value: 0.8 angstrom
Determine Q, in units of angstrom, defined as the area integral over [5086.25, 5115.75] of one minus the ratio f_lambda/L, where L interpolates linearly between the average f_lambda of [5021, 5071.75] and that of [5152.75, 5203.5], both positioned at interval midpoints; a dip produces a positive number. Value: 0.7 angstrom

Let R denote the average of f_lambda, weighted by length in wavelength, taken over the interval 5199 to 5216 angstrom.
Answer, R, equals 8.57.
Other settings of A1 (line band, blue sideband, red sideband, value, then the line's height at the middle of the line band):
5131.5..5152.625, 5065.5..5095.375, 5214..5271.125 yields -1.2 angstrom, 8.73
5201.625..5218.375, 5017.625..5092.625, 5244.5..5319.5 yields -0.1 angstrom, 8.47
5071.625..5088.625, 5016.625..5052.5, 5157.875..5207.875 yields 0.6 angstrom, 9.05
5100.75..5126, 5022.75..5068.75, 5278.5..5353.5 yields 0.3 angstrom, 8.75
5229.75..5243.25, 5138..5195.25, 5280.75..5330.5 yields -0.2 angstrom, 8.65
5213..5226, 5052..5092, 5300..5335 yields -0.4 angstrom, 8.23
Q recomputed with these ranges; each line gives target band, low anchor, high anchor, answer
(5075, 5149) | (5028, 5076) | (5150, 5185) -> 2.8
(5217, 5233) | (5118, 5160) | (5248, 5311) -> 0.3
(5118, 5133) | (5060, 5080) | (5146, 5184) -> 0.5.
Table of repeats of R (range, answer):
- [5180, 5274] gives 8.61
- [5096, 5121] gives 8.67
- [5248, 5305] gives 8.34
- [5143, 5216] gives 9.06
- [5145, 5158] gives 10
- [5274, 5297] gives 8.32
